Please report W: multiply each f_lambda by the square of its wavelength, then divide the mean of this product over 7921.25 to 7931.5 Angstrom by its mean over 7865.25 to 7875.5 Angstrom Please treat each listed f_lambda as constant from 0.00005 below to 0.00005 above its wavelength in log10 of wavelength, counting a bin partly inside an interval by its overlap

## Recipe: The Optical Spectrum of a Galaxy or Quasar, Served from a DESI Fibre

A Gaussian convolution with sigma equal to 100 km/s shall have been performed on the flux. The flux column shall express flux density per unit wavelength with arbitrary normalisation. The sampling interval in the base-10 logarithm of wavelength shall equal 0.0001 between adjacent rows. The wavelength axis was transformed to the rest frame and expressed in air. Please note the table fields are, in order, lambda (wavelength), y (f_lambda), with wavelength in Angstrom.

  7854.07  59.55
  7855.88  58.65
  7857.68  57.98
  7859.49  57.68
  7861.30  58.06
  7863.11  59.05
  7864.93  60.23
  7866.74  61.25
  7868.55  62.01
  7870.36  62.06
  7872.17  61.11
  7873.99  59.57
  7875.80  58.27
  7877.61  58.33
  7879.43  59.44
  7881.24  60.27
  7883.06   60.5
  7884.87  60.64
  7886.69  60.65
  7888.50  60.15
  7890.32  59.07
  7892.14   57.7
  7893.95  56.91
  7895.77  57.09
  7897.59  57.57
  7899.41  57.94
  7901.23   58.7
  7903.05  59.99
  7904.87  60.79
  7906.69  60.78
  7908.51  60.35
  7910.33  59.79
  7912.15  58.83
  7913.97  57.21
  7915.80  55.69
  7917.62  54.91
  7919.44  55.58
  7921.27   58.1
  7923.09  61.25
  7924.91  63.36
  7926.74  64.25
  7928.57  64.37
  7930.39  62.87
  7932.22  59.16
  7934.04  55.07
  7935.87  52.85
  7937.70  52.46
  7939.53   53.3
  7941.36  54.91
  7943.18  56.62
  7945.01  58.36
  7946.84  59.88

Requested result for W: 1.04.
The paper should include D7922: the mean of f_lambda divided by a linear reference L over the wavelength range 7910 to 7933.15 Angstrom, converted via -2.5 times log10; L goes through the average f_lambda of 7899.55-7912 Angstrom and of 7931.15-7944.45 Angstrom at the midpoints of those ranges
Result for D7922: -0.04 mag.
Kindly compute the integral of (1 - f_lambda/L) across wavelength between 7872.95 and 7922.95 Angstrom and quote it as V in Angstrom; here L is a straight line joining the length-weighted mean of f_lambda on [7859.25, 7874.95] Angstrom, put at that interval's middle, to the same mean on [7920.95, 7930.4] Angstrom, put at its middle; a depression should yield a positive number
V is 2.2 Angstrom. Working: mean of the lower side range 60.2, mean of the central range 58.7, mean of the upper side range 62.6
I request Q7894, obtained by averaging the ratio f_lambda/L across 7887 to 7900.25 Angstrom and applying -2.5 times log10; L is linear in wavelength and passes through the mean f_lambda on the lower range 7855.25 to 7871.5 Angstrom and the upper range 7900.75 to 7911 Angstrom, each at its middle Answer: 0.034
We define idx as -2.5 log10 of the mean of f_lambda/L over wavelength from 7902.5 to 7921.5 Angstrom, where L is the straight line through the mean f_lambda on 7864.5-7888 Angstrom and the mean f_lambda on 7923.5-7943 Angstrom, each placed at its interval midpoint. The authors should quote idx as 0.013 mag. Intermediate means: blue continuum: 60.4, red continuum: 58.3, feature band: 58.3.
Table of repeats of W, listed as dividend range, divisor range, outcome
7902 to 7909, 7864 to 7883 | 1.01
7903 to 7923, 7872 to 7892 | 0.99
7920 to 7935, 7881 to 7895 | 1.03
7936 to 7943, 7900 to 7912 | 0.91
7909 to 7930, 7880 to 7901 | 1.02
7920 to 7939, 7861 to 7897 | 1.01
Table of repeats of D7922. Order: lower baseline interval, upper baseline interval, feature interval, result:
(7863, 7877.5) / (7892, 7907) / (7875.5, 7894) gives 0.00 mag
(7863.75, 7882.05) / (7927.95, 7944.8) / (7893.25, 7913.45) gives -0.01 mag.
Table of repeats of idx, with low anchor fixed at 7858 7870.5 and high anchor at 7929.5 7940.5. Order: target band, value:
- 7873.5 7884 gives -0.008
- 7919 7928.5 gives -0.084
